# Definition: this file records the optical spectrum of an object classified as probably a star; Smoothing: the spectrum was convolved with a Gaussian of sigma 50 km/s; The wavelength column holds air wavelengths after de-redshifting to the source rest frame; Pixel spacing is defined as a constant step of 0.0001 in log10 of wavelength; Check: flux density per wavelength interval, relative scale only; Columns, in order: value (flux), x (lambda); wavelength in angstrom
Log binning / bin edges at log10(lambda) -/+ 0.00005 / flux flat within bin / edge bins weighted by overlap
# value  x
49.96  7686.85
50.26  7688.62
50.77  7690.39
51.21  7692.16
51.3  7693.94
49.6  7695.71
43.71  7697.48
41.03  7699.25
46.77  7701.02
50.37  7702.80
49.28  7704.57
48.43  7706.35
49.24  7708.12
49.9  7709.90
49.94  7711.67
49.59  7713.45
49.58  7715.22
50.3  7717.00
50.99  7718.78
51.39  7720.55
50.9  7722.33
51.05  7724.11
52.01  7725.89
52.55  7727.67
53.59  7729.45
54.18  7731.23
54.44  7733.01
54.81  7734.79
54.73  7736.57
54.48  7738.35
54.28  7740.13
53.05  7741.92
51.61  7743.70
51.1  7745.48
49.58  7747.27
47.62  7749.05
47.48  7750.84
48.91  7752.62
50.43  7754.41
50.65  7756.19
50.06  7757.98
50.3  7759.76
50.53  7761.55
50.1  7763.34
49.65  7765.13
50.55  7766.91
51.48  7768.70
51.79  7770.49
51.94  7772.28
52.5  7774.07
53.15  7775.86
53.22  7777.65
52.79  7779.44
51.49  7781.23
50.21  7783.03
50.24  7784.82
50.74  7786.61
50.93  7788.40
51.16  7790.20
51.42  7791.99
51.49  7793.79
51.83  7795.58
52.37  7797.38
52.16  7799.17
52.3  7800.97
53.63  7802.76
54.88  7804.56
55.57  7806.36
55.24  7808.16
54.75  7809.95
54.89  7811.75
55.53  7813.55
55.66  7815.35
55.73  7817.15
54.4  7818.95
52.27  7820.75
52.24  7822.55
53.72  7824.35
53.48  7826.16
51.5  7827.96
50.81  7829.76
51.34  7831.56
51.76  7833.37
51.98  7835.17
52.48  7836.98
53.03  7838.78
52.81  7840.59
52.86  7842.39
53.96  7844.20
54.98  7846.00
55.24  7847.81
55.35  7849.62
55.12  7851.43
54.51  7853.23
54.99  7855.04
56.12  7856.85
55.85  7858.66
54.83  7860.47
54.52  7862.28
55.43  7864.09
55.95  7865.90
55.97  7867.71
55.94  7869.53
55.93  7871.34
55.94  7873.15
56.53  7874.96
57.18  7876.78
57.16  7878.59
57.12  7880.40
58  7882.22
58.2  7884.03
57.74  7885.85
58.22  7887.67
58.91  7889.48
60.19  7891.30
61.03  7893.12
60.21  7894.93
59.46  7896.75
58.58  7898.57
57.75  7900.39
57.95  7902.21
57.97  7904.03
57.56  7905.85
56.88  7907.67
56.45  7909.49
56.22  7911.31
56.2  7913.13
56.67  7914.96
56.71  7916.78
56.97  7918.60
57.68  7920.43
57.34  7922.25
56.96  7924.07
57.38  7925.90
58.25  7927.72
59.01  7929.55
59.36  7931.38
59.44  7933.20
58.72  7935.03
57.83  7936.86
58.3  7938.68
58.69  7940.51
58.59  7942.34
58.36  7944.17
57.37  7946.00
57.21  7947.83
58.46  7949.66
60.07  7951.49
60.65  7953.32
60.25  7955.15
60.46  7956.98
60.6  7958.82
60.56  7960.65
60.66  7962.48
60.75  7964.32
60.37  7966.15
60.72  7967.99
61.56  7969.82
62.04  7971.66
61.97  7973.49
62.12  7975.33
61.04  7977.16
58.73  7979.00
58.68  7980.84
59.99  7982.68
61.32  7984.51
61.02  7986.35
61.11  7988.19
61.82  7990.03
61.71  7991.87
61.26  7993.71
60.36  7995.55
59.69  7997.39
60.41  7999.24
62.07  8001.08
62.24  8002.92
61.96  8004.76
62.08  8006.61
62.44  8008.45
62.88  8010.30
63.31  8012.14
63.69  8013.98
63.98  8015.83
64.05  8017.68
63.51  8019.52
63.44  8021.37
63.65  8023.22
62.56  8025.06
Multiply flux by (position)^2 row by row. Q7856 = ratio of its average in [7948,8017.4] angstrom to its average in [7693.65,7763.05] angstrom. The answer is 1.29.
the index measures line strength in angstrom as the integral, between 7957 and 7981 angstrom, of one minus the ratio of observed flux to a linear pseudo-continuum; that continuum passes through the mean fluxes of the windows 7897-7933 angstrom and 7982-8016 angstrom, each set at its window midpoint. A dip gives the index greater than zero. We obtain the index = -0.2 angstrom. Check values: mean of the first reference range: 57.5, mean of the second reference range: 61.7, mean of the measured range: 60.8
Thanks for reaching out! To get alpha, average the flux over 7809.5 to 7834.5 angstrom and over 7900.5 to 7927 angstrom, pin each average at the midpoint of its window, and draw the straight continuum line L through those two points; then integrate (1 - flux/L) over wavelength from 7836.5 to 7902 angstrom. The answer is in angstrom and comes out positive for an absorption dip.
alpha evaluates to -1.3 angstrom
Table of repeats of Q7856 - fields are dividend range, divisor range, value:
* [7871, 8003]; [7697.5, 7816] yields 1.20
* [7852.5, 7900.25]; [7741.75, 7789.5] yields 1.16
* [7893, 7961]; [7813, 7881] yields 1.09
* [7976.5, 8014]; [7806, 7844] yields 1.20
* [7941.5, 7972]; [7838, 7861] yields 1.13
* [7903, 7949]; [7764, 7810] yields 1.15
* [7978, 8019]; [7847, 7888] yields 1.13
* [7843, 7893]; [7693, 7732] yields 1.18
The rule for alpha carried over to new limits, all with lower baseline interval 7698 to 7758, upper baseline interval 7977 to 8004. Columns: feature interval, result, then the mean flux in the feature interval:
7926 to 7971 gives -0.2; 59.4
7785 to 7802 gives 0.5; 51.6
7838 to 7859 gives 0.3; 54.5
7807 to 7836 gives 0.4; 53.5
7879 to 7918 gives -0.5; 58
